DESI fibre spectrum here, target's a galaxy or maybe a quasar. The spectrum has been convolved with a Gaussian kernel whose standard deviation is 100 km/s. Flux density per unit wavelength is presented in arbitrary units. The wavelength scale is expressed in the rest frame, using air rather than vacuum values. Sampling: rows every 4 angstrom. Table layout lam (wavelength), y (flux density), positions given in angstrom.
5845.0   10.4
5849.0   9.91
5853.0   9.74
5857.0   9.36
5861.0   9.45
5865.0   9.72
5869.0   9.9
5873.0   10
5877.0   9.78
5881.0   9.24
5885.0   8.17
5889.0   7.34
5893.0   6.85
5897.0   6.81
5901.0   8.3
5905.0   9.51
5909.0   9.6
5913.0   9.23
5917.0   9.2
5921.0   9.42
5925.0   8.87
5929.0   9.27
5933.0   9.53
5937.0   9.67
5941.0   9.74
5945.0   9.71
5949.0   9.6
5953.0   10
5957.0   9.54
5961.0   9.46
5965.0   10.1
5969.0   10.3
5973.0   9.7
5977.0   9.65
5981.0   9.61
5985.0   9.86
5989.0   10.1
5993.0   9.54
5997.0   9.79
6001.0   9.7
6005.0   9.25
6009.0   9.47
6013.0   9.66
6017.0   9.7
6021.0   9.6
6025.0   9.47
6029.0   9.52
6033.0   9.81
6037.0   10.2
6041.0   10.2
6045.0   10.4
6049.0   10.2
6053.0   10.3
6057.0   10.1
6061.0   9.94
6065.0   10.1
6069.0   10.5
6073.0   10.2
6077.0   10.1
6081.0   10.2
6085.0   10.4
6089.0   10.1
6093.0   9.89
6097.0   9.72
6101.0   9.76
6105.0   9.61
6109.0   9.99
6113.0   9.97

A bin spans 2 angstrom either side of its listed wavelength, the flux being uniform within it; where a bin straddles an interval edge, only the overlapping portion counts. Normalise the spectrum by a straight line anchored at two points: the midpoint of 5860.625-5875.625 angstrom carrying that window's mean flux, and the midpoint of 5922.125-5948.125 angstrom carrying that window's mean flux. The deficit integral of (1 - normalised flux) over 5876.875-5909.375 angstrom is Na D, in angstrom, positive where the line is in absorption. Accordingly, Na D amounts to 4.8 angstrom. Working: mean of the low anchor 9.8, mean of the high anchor 9.47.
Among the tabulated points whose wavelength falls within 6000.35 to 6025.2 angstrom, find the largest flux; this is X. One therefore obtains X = 9.7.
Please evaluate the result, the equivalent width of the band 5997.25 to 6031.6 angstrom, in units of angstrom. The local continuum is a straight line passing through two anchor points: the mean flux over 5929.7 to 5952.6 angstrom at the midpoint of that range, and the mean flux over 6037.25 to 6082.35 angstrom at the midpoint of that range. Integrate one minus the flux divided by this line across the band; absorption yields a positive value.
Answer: 1.5 angstrom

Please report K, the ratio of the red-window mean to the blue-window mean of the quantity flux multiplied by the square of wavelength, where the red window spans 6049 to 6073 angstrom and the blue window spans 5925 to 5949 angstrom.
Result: 1.1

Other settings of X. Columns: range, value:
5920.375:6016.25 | 10.3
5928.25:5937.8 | 9.67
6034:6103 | 10.5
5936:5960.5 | 10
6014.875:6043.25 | 10.2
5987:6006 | 10.1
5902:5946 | 9.74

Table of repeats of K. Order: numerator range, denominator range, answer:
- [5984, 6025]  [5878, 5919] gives 1.18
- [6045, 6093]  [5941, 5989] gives 1.08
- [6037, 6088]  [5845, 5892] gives 1.17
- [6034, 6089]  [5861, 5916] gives 1.22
